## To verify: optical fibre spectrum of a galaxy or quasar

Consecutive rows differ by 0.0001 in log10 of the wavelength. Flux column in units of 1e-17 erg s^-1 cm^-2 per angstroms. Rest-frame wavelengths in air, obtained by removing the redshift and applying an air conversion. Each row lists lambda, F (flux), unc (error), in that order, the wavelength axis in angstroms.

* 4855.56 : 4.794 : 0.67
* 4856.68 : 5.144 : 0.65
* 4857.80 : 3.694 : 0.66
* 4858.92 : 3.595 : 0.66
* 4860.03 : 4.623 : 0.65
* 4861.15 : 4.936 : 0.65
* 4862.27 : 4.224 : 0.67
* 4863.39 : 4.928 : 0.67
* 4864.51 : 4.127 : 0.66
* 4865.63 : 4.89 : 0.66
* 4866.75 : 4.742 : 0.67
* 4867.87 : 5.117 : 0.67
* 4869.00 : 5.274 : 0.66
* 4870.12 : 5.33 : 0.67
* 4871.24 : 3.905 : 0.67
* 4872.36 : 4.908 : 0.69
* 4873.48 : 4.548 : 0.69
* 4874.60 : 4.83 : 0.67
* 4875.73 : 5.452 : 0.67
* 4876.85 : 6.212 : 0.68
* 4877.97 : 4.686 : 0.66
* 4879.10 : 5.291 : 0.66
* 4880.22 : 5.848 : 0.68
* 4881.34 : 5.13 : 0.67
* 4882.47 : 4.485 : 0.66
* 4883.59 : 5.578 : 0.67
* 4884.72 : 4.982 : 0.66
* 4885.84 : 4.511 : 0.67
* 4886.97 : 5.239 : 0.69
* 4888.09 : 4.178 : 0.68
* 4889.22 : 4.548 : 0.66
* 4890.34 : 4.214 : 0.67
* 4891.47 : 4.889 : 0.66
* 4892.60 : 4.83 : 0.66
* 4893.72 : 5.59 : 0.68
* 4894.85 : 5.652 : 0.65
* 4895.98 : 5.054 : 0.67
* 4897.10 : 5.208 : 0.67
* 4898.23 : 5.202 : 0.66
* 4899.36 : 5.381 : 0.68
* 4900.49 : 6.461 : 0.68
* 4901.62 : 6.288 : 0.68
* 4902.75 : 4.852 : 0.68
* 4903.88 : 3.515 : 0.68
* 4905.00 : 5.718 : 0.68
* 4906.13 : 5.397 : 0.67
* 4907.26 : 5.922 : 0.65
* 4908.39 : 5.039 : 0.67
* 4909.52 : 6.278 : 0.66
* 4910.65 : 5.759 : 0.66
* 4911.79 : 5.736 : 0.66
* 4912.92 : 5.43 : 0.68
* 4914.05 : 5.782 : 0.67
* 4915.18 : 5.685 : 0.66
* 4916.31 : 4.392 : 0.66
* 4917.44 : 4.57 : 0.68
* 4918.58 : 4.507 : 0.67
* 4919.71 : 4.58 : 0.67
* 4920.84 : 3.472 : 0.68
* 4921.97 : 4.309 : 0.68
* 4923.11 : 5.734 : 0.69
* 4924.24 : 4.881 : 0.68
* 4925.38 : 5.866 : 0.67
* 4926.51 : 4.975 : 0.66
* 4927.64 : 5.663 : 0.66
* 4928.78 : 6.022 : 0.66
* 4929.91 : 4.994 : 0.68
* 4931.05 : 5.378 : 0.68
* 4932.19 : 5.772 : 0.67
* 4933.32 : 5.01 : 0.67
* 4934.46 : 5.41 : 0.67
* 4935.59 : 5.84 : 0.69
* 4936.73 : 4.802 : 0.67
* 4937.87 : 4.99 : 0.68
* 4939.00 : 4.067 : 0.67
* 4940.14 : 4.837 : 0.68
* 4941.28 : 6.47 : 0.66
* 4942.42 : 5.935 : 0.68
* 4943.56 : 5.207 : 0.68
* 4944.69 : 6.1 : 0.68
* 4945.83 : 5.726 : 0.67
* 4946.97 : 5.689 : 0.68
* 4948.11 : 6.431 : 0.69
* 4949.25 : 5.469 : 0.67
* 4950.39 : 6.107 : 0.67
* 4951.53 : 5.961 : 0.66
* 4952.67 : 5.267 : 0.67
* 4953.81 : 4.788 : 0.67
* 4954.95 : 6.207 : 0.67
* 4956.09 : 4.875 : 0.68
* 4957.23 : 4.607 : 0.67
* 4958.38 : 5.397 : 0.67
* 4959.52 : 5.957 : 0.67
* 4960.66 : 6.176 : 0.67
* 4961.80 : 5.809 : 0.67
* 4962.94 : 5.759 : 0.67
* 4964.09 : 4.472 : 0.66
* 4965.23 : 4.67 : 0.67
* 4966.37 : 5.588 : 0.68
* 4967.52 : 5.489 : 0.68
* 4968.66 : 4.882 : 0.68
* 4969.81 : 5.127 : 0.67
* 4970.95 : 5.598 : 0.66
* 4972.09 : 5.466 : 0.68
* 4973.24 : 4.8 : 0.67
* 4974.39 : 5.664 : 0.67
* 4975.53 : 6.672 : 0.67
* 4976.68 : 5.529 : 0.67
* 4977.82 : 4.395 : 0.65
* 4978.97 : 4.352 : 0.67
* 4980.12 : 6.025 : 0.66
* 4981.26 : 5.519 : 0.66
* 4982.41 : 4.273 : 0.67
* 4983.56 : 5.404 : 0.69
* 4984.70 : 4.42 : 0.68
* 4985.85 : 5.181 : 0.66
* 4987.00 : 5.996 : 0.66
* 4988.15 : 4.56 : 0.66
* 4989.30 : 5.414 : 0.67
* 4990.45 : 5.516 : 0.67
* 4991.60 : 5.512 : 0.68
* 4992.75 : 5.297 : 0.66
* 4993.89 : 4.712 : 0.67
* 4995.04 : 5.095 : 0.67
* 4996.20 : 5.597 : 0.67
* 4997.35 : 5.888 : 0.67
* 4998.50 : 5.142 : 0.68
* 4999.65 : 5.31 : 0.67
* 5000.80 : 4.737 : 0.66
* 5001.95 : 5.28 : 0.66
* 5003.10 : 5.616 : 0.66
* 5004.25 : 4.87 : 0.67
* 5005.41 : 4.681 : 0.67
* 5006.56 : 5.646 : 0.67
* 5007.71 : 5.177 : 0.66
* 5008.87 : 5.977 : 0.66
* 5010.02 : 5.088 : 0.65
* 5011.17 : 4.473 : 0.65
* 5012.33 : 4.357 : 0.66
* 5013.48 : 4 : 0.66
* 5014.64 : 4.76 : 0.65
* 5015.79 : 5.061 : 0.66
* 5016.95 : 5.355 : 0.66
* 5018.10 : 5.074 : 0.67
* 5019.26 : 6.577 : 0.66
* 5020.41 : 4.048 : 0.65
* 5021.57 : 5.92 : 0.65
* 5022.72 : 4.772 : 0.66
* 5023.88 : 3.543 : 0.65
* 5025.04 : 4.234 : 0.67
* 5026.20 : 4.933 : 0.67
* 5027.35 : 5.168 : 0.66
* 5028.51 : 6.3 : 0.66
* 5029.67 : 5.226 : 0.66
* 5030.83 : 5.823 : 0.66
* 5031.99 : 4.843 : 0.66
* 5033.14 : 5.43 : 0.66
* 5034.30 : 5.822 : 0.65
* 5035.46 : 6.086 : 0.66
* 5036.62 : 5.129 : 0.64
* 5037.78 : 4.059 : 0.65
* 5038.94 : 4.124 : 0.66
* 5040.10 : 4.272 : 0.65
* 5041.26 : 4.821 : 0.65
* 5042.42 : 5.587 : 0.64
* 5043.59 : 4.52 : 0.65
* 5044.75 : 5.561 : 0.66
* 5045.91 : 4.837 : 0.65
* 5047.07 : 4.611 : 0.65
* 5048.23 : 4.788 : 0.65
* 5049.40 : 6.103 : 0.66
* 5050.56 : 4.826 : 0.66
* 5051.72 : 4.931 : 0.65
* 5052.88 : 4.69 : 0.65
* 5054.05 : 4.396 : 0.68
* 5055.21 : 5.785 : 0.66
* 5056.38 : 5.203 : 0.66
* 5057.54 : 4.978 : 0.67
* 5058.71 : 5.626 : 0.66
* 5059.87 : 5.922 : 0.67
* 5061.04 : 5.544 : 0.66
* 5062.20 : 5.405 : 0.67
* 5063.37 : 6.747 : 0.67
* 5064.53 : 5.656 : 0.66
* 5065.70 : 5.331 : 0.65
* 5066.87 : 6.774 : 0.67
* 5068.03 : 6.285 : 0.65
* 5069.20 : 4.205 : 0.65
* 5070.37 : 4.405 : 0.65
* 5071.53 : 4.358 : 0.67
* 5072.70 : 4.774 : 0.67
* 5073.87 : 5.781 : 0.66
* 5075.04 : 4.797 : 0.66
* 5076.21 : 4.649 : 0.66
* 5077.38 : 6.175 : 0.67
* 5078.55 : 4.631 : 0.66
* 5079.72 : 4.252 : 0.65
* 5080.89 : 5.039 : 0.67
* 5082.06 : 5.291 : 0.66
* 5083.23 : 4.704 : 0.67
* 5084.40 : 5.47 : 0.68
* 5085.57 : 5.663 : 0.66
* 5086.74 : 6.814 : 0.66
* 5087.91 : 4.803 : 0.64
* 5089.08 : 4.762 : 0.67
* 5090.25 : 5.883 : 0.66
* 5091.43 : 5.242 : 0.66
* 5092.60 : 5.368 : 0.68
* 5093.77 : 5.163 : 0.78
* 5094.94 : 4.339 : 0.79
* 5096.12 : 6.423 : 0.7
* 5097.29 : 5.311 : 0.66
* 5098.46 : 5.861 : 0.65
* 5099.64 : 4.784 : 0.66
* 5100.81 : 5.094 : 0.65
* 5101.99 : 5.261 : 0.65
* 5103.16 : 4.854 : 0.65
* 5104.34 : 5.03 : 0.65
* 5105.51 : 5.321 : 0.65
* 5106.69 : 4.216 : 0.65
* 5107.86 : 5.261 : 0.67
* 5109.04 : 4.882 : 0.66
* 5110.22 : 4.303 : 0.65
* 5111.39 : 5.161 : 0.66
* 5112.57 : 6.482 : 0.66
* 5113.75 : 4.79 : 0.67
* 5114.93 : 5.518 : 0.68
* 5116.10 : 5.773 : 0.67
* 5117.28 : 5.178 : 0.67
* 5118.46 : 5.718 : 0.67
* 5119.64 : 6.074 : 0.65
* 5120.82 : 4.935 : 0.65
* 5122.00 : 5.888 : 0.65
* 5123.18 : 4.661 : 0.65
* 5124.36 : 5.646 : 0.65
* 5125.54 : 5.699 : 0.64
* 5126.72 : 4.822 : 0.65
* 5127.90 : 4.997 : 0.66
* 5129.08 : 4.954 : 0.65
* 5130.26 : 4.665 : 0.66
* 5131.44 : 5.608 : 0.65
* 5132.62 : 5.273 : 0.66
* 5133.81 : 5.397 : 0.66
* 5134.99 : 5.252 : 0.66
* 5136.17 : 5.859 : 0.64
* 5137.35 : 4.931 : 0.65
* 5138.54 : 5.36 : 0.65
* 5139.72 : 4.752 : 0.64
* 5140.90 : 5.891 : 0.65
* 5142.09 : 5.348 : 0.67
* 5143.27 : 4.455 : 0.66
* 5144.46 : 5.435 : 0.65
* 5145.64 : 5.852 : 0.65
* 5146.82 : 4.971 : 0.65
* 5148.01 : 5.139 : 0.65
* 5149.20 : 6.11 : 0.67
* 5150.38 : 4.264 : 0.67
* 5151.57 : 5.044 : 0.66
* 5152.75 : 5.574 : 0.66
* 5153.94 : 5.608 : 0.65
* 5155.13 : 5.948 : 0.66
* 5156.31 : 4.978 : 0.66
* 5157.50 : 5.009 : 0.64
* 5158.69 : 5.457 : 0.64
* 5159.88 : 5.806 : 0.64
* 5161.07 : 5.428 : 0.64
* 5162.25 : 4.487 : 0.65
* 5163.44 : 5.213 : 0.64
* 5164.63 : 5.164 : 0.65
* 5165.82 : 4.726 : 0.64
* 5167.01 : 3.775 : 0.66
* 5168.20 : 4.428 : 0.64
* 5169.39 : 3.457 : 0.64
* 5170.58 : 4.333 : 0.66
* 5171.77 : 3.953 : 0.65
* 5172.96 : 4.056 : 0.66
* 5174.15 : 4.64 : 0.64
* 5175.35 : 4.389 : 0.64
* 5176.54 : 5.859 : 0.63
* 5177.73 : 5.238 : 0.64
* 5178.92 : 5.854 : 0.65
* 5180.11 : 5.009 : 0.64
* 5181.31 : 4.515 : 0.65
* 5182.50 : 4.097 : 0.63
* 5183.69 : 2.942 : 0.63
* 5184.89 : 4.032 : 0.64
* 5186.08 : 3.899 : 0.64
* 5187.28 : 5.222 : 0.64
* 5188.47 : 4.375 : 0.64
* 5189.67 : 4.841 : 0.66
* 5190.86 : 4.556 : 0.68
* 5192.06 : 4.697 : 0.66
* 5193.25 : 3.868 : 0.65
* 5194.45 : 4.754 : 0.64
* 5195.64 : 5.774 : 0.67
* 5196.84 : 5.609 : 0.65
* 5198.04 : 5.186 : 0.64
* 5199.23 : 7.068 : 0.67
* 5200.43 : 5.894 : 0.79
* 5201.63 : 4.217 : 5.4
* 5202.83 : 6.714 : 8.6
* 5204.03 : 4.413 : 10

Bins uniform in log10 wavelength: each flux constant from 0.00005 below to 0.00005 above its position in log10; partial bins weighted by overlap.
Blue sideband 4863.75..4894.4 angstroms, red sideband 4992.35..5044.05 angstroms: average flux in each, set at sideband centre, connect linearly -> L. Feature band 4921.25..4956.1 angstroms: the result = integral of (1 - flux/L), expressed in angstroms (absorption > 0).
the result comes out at -3.11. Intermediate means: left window 4.94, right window 5.08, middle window 5.45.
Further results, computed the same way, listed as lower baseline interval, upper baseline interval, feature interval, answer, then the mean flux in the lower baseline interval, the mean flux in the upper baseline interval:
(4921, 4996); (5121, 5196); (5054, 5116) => -2.11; 5.35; 4.95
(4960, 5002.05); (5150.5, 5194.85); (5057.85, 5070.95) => -1.49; 5.28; 4.73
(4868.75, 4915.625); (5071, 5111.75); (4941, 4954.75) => -1.51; 5.21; 5.14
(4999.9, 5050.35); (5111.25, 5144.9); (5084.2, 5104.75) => -0.40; 5.05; 5.33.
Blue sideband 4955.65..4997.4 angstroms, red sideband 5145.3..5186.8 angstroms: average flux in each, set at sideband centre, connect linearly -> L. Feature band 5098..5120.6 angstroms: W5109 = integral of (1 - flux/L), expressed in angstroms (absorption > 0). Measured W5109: -1.22 angstroms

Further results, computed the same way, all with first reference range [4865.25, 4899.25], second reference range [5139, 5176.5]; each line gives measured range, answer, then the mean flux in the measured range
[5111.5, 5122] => -1.22 angstroms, 5.56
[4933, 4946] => -0.92 angstroms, 5.36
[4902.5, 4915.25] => -1.07 angstroms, 5.43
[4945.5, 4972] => -2.51 angstroms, 5.48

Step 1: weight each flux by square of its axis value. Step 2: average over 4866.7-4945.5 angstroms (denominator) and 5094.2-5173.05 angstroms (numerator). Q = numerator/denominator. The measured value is 1.09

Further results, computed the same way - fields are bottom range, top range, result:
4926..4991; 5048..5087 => 1.03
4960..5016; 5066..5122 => 1.05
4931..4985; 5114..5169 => 1.04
